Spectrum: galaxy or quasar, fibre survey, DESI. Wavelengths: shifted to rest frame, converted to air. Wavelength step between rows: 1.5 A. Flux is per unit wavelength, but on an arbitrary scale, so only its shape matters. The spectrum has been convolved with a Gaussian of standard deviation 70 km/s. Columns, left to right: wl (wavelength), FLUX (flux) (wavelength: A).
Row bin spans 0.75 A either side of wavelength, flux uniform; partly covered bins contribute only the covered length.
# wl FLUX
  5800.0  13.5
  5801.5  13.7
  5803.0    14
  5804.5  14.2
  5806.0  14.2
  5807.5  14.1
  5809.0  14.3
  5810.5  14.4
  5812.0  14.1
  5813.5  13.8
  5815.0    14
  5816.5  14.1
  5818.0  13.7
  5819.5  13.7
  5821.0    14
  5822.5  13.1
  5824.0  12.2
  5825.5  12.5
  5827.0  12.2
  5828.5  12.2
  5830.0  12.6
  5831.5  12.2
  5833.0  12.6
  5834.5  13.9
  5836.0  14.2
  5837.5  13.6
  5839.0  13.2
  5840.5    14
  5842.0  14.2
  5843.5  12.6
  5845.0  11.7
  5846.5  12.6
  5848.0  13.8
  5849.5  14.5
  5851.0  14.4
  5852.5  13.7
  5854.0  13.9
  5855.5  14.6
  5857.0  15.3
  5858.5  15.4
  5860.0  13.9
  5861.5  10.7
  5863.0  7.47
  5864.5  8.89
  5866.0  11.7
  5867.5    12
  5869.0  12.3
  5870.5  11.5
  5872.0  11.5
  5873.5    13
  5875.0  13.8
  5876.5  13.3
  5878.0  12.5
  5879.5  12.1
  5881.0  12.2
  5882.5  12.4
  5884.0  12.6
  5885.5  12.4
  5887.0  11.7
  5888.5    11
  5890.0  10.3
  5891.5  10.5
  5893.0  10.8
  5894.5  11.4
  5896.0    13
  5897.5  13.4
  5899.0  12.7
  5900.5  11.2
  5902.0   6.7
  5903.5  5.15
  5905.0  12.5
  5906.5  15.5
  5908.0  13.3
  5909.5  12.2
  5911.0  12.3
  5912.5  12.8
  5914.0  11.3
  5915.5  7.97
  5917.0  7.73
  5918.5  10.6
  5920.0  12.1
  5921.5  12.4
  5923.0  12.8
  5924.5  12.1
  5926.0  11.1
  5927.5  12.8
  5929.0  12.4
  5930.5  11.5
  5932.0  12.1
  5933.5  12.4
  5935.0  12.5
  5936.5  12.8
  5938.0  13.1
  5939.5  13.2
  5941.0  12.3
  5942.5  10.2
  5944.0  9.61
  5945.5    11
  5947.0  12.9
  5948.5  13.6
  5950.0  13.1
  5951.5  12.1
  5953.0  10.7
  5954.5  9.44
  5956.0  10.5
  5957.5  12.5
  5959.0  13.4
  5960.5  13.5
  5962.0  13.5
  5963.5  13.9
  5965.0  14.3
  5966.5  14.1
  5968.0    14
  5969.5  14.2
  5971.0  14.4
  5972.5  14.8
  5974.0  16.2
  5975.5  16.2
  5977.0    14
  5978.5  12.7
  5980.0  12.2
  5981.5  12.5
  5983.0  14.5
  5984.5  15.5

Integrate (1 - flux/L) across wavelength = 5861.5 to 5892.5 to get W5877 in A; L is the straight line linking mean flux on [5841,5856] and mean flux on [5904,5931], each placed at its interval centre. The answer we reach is 2.9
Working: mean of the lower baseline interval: 13.6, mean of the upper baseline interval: 11.8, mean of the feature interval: 11.6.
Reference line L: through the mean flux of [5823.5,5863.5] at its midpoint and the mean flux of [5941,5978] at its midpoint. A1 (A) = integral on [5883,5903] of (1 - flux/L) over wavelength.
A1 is 2.7 A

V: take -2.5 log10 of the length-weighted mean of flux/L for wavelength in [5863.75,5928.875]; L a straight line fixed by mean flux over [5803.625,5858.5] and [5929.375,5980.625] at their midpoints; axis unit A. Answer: 0.14 mag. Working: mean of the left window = 13.6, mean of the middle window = 11.6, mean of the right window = 12.8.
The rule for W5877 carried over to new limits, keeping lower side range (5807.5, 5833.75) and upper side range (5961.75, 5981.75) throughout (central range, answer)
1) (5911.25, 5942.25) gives 4.7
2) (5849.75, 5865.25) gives 0.7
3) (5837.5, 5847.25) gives 0.2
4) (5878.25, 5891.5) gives 1.8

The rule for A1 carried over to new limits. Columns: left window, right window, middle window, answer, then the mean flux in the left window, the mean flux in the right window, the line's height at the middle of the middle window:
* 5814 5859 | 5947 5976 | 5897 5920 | 4.1 A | 13.5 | 13.4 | 13.4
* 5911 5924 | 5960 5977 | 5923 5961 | 1.8 A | 11.1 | 14.5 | 12.7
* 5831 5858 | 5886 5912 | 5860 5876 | 1.5 A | 13.6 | 11.4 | 12.7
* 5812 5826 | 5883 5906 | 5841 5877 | -1.6 A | 13.5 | 11.1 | 12.2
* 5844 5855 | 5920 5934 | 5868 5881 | 0.6 A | 13.5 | 12.2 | 13.1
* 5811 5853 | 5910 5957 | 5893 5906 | 1.5 A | 13.3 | 11.7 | 12.2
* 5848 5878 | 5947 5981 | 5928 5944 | 1.2 A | 12.8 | 13.3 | 13.2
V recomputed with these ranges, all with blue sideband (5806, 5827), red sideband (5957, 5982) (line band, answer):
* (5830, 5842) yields 0.024 mag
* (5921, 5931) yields 0.141 mag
